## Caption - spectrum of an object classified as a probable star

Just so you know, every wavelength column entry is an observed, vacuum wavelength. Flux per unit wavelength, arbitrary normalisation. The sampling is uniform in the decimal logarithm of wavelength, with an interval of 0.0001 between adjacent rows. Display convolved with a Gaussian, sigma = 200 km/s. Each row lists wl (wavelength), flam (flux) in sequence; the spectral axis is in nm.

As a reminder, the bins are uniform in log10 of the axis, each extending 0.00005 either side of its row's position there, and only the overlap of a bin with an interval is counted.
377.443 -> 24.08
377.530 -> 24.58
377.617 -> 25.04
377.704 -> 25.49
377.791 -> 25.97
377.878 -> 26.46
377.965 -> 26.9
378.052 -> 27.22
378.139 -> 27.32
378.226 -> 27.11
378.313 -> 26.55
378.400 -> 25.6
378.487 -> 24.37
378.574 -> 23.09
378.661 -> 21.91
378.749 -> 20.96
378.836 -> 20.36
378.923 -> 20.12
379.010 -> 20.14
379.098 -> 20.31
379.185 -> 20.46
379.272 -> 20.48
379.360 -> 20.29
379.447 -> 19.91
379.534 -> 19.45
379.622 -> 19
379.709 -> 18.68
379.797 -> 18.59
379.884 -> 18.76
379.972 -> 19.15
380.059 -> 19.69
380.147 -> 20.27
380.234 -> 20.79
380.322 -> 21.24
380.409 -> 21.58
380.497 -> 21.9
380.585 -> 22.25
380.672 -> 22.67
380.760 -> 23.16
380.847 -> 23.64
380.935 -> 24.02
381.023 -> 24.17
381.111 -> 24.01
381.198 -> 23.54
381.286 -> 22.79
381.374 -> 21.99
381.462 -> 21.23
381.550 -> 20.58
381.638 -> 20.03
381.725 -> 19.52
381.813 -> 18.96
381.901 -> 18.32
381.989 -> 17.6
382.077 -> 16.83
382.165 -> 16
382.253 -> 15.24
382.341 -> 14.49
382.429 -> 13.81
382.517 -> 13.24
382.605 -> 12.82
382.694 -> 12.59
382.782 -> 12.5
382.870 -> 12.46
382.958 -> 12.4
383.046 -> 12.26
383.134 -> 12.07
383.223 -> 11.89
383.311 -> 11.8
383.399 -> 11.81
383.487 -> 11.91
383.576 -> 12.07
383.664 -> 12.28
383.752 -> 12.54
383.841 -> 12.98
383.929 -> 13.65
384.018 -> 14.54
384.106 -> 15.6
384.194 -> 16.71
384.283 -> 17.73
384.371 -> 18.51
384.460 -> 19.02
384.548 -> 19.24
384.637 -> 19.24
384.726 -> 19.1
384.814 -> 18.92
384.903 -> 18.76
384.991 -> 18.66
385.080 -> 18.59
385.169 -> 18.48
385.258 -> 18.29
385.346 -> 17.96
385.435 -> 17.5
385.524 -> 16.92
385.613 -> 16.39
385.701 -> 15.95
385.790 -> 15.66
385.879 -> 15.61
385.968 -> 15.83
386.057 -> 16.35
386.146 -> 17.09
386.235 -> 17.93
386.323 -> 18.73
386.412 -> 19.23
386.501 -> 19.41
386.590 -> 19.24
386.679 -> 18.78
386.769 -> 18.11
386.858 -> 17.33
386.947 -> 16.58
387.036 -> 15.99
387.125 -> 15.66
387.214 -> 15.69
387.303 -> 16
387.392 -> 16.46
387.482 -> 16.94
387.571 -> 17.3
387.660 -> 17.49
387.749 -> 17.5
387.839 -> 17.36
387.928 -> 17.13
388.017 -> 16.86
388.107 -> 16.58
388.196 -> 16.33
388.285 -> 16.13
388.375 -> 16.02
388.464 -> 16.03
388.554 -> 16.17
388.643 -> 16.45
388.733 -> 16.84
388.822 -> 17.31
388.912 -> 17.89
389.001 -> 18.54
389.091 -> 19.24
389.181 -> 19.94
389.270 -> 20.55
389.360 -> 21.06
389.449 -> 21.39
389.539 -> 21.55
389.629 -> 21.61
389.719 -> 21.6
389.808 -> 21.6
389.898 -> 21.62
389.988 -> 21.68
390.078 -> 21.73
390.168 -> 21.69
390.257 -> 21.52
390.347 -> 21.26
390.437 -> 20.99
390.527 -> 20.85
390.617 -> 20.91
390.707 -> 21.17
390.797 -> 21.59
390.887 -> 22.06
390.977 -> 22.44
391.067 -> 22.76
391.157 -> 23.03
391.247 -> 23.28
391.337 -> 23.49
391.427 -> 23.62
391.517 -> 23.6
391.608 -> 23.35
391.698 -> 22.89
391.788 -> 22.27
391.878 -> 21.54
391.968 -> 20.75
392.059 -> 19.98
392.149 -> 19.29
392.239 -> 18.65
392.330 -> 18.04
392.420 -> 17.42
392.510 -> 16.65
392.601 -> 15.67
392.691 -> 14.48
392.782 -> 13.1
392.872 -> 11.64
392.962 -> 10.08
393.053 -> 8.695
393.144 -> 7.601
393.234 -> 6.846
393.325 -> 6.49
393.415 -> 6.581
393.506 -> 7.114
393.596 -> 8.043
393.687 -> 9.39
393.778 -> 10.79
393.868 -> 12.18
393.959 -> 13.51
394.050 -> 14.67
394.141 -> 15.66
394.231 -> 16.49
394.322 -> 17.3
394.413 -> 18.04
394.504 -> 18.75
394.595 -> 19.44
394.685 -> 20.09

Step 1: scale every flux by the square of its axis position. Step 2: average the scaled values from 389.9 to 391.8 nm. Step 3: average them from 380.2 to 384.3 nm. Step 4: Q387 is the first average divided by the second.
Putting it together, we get 1.36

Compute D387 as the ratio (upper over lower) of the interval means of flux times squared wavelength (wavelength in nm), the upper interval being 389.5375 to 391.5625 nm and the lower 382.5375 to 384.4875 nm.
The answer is 1.68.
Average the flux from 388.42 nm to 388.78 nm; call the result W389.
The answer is 16.4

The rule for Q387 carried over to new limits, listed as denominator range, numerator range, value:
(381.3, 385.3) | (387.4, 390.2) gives 1.20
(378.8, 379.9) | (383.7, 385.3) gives 0.90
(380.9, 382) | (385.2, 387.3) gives 0.83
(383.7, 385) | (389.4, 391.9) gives 1.34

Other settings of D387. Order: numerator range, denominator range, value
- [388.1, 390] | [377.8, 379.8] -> 0.89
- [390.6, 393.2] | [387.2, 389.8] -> 1.07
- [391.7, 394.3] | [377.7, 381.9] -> 0.67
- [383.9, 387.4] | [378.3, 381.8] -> 0.84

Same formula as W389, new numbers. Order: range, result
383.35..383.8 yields 12.1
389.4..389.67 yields 21.5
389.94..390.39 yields 21.6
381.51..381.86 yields 19.8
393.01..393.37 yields 7.4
